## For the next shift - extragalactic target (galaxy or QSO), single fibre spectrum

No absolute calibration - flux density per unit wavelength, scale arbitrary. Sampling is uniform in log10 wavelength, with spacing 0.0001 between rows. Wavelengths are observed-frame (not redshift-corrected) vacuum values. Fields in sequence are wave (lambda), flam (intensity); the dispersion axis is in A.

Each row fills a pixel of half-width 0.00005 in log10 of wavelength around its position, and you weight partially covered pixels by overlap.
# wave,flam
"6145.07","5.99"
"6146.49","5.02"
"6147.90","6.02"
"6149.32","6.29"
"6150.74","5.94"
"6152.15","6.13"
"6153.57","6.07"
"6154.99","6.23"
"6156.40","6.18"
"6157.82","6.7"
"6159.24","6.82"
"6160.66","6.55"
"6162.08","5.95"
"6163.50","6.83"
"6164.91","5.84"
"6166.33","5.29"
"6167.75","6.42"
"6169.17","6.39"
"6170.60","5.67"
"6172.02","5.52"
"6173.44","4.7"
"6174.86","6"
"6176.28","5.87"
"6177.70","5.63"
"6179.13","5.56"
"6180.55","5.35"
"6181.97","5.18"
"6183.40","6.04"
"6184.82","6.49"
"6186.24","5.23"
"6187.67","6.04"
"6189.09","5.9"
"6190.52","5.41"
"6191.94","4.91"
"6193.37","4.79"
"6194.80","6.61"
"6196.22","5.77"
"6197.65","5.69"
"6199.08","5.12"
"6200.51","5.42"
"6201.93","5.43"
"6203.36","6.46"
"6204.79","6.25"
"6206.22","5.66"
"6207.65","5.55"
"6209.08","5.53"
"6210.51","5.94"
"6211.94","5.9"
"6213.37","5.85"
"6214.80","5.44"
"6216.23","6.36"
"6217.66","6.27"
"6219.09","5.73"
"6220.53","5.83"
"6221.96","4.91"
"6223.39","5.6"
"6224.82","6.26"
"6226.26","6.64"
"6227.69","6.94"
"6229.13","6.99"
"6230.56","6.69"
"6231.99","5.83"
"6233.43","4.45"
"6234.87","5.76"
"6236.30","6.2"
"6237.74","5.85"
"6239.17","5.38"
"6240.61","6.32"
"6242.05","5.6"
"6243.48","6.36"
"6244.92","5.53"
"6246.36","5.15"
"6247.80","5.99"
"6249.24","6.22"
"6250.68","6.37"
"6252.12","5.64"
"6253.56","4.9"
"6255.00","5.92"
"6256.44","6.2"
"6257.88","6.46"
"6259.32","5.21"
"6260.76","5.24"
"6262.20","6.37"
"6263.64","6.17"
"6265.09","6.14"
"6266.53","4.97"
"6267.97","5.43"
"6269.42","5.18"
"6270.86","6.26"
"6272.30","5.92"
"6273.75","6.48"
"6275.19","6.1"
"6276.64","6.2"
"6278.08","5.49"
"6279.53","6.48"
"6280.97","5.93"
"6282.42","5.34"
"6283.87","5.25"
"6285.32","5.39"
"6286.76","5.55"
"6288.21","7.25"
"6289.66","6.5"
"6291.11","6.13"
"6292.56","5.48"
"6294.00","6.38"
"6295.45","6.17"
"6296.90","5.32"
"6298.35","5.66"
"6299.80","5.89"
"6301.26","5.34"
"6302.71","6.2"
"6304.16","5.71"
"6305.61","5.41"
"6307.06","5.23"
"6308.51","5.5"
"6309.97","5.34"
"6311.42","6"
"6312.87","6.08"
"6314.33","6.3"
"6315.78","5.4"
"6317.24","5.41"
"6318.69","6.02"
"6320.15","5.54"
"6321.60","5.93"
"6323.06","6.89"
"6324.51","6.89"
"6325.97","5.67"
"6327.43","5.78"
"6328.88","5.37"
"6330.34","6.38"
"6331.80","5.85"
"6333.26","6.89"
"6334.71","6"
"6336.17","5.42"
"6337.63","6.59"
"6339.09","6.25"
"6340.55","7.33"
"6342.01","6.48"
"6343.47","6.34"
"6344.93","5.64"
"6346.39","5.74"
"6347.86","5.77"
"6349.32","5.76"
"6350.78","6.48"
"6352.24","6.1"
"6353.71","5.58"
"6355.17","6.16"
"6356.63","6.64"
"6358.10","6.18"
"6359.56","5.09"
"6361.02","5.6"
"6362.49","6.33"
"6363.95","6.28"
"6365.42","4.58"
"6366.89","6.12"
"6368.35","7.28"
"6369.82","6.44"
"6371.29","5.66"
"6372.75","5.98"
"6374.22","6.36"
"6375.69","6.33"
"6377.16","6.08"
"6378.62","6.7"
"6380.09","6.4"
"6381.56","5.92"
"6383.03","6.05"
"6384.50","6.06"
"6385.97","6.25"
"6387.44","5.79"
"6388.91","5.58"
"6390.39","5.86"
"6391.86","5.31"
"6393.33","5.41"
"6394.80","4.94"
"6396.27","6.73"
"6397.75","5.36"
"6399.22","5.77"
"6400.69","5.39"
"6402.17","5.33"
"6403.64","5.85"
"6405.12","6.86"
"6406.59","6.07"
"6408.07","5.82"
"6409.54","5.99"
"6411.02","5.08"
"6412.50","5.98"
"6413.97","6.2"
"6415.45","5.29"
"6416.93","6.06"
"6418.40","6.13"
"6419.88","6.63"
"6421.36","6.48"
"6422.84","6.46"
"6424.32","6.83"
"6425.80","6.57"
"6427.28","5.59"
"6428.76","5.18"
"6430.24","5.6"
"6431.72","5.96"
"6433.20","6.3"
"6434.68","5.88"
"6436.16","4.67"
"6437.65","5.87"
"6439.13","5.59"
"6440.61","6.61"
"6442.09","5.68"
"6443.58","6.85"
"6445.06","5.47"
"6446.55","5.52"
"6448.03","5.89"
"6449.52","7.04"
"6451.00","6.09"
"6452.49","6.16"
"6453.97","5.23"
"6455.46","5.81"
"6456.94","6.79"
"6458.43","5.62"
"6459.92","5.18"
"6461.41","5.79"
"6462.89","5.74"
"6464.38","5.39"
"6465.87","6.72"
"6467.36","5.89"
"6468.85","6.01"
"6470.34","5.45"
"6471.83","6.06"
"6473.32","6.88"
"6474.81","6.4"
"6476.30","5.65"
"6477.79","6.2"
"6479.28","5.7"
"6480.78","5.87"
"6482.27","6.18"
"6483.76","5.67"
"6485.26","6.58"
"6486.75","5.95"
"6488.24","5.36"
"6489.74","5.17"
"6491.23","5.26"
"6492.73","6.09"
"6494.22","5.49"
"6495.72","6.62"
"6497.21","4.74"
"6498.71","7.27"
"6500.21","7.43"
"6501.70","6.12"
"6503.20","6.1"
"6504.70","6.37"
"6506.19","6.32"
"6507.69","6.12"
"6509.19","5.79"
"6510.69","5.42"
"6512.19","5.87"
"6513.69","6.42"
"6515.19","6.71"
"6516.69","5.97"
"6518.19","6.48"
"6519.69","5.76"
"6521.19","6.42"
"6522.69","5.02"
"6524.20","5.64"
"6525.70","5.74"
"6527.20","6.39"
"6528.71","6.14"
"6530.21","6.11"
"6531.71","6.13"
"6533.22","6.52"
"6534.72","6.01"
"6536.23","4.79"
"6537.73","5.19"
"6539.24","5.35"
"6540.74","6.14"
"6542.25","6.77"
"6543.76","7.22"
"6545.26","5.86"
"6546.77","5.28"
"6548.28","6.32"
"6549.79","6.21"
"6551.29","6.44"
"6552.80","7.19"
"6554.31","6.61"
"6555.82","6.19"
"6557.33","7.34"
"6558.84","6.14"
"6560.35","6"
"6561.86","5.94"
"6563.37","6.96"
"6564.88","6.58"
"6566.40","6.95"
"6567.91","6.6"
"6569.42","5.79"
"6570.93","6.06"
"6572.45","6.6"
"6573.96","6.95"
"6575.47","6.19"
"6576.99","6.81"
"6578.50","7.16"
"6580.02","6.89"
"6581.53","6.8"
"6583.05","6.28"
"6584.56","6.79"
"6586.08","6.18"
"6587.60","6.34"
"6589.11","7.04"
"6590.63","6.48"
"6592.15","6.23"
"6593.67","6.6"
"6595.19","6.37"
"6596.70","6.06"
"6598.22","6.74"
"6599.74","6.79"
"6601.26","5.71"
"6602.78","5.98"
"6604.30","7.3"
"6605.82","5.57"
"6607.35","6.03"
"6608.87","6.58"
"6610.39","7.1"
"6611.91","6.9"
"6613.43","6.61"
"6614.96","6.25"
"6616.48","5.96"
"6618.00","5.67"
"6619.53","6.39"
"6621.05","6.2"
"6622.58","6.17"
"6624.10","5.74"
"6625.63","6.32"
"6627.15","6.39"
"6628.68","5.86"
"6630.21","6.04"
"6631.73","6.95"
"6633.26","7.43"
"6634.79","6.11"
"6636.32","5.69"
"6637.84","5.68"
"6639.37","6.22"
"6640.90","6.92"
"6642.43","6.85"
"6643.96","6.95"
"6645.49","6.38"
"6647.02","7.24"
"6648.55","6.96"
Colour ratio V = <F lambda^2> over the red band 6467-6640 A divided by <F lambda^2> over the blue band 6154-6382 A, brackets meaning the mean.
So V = 1.15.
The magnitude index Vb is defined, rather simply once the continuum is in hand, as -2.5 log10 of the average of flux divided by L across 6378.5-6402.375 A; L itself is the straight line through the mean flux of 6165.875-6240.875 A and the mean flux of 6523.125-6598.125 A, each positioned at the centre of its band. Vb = 0.05 mag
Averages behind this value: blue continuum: 5.79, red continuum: 6.33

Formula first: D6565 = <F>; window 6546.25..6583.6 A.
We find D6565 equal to 6.5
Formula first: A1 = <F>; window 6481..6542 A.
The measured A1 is 5.98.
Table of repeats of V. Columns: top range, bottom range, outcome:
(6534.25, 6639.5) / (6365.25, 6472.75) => 1.12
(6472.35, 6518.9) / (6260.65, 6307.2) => 1.11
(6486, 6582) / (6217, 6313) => 1.15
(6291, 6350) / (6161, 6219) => 1.07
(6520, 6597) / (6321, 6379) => 1.10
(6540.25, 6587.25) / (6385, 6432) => 1.16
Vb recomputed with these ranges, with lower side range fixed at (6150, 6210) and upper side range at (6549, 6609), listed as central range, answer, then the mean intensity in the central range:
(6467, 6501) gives 0.06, 6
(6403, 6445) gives 0.04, 5.99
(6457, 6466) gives 0.10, 5.75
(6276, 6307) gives 0.03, 5.85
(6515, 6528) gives 0.07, 5.98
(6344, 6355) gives 0.04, 5.89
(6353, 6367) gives 0.05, 5.84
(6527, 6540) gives 0.10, 5.83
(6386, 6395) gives 0.11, 5.57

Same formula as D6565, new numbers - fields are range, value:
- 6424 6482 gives 5.94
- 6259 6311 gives 5.8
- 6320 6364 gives 6.1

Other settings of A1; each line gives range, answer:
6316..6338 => 6.02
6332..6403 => 6.01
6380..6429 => 5.92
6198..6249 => 5.86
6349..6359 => 6.13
